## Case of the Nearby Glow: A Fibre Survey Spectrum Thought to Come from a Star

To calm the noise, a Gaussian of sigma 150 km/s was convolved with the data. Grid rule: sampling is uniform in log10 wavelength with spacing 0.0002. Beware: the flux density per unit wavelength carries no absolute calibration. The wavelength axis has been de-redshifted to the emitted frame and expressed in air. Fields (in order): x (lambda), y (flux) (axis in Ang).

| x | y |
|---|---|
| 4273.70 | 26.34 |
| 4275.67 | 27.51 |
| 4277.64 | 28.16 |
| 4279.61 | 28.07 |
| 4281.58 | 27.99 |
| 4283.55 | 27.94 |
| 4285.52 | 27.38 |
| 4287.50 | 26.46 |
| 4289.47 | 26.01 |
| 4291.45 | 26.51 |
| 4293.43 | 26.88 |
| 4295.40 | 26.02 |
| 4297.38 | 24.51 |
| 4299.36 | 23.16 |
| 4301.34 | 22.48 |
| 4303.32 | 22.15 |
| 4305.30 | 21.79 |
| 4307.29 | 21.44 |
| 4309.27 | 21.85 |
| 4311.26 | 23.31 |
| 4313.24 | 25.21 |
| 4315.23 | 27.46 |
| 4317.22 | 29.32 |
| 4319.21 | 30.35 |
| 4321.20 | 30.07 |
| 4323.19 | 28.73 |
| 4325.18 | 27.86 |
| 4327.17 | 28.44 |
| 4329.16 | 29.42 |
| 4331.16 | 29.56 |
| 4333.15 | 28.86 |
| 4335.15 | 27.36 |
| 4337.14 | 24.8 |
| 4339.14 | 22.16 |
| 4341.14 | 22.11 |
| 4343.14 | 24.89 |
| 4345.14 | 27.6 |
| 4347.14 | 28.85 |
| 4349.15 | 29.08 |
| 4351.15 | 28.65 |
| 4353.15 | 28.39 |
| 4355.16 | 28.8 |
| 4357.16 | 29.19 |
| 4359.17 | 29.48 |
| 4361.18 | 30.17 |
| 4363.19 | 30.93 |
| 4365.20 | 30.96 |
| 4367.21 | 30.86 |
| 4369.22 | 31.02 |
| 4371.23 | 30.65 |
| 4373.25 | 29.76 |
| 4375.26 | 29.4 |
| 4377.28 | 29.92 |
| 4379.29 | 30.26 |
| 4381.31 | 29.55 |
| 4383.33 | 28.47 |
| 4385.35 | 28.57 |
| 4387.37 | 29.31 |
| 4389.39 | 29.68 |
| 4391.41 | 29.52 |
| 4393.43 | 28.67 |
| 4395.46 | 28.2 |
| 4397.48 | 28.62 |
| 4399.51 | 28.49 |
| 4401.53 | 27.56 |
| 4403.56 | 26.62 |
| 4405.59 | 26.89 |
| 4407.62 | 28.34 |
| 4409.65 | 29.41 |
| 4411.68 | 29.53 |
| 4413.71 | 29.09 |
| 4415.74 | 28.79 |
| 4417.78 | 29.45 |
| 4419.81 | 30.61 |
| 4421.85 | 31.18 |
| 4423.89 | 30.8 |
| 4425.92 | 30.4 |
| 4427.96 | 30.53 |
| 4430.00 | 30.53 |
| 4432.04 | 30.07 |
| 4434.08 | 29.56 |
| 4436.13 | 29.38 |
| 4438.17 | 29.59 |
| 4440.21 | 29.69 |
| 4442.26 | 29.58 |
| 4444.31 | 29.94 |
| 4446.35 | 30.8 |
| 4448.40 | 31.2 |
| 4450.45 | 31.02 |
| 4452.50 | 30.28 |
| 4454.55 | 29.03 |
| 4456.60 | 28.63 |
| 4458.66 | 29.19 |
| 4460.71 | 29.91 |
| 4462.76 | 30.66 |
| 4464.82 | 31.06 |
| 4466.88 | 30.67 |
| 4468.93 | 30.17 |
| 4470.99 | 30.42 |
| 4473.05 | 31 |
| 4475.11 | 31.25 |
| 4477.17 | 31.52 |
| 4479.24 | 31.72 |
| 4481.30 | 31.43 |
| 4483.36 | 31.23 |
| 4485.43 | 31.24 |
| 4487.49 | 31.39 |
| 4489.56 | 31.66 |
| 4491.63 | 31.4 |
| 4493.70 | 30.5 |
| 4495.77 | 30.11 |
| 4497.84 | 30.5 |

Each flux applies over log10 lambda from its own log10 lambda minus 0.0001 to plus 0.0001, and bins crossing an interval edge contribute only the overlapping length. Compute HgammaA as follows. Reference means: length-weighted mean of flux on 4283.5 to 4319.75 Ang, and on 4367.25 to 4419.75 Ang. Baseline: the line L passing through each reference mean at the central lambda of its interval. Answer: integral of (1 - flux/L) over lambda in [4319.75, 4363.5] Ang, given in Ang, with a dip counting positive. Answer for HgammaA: -1.8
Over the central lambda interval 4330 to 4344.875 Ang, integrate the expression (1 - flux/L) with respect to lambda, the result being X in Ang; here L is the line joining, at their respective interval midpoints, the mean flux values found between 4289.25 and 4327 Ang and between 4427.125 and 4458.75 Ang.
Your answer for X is 0.4 Ang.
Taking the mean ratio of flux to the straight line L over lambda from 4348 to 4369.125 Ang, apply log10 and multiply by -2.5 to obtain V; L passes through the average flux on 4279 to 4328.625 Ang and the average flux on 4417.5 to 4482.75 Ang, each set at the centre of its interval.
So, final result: -0.08 mag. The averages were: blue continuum 26.1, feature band 29.7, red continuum 30.4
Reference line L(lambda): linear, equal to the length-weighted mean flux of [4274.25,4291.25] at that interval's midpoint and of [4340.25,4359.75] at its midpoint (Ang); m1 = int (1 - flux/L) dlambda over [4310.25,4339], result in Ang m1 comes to -0.2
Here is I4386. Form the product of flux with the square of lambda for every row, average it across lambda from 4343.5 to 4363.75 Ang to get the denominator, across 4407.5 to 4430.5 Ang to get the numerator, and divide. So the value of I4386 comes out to 1.07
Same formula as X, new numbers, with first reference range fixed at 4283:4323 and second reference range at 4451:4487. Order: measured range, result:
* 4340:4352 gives 0.0 Ang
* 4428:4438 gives -0.1 Ang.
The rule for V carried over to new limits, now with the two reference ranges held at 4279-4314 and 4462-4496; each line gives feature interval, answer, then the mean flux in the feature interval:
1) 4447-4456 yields -0.01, 30.3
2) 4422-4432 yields -0.05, 30.6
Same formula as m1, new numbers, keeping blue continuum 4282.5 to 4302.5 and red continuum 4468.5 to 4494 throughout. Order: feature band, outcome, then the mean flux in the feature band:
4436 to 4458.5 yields 0.2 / 29.9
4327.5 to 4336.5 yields -0.6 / 28.6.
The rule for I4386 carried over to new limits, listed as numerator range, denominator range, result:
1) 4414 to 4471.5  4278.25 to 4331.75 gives 1.22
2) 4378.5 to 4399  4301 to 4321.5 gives 1.21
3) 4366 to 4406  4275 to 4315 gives 1.20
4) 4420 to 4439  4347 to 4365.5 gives 1.06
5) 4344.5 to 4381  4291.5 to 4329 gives 1.18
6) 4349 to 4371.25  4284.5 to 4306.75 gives 1.24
